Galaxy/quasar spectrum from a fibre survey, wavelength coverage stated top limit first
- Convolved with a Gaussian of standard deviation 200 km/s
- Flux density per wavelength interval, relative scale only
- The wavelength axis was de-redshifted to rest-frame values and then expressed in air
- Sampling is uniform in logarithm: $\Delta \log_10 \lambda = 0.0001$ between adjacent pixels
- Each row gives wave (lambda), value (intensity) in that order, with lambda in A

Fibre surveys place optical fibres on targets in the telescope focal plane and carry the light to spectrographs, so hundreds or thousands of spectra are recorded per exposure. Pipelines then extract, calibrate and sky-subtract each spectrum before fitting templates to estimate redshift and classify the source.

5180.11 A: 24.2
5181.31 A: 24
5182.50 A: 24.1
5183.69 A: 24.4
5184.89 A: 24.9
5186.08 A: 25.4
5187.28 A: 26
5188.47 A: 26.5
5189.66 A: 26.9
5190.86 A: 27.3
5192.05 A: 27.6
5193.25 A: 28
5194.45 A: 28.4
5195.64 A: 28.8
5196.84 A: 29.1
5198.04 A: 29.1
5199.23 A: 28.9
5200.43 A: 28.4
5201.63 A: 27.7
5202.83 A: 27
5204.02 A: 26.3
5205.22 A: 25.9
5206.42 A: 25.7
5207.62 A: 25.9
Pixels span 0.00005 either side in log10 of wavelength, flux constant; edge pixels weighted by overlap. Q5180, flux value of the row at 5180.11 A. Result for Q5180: 24.2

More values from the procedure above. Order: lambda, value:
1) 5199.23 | 28.9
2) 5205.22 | 25.9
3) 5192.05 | 27.6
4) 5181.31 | 24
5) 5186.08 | 25.4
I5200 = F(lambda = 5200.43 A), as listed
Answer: 28.4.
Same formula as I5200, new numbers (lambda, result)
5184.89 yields 24.9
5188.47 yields 26.5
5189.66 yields 26.9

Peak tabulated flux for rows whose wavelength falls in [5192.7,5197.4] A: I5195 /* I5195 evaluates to 29.1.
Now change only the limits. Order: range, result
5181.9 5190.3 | 26.9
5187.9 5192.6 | 27.6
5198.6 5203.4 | 28.9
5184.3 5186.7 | 25.4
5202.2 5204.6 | 27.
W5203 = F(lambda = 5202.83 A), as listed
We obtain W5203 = 27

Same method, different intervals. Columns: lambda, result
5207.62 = 25.9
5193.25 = 28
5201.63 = 27.7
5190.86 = 27.3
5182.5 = 24.1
